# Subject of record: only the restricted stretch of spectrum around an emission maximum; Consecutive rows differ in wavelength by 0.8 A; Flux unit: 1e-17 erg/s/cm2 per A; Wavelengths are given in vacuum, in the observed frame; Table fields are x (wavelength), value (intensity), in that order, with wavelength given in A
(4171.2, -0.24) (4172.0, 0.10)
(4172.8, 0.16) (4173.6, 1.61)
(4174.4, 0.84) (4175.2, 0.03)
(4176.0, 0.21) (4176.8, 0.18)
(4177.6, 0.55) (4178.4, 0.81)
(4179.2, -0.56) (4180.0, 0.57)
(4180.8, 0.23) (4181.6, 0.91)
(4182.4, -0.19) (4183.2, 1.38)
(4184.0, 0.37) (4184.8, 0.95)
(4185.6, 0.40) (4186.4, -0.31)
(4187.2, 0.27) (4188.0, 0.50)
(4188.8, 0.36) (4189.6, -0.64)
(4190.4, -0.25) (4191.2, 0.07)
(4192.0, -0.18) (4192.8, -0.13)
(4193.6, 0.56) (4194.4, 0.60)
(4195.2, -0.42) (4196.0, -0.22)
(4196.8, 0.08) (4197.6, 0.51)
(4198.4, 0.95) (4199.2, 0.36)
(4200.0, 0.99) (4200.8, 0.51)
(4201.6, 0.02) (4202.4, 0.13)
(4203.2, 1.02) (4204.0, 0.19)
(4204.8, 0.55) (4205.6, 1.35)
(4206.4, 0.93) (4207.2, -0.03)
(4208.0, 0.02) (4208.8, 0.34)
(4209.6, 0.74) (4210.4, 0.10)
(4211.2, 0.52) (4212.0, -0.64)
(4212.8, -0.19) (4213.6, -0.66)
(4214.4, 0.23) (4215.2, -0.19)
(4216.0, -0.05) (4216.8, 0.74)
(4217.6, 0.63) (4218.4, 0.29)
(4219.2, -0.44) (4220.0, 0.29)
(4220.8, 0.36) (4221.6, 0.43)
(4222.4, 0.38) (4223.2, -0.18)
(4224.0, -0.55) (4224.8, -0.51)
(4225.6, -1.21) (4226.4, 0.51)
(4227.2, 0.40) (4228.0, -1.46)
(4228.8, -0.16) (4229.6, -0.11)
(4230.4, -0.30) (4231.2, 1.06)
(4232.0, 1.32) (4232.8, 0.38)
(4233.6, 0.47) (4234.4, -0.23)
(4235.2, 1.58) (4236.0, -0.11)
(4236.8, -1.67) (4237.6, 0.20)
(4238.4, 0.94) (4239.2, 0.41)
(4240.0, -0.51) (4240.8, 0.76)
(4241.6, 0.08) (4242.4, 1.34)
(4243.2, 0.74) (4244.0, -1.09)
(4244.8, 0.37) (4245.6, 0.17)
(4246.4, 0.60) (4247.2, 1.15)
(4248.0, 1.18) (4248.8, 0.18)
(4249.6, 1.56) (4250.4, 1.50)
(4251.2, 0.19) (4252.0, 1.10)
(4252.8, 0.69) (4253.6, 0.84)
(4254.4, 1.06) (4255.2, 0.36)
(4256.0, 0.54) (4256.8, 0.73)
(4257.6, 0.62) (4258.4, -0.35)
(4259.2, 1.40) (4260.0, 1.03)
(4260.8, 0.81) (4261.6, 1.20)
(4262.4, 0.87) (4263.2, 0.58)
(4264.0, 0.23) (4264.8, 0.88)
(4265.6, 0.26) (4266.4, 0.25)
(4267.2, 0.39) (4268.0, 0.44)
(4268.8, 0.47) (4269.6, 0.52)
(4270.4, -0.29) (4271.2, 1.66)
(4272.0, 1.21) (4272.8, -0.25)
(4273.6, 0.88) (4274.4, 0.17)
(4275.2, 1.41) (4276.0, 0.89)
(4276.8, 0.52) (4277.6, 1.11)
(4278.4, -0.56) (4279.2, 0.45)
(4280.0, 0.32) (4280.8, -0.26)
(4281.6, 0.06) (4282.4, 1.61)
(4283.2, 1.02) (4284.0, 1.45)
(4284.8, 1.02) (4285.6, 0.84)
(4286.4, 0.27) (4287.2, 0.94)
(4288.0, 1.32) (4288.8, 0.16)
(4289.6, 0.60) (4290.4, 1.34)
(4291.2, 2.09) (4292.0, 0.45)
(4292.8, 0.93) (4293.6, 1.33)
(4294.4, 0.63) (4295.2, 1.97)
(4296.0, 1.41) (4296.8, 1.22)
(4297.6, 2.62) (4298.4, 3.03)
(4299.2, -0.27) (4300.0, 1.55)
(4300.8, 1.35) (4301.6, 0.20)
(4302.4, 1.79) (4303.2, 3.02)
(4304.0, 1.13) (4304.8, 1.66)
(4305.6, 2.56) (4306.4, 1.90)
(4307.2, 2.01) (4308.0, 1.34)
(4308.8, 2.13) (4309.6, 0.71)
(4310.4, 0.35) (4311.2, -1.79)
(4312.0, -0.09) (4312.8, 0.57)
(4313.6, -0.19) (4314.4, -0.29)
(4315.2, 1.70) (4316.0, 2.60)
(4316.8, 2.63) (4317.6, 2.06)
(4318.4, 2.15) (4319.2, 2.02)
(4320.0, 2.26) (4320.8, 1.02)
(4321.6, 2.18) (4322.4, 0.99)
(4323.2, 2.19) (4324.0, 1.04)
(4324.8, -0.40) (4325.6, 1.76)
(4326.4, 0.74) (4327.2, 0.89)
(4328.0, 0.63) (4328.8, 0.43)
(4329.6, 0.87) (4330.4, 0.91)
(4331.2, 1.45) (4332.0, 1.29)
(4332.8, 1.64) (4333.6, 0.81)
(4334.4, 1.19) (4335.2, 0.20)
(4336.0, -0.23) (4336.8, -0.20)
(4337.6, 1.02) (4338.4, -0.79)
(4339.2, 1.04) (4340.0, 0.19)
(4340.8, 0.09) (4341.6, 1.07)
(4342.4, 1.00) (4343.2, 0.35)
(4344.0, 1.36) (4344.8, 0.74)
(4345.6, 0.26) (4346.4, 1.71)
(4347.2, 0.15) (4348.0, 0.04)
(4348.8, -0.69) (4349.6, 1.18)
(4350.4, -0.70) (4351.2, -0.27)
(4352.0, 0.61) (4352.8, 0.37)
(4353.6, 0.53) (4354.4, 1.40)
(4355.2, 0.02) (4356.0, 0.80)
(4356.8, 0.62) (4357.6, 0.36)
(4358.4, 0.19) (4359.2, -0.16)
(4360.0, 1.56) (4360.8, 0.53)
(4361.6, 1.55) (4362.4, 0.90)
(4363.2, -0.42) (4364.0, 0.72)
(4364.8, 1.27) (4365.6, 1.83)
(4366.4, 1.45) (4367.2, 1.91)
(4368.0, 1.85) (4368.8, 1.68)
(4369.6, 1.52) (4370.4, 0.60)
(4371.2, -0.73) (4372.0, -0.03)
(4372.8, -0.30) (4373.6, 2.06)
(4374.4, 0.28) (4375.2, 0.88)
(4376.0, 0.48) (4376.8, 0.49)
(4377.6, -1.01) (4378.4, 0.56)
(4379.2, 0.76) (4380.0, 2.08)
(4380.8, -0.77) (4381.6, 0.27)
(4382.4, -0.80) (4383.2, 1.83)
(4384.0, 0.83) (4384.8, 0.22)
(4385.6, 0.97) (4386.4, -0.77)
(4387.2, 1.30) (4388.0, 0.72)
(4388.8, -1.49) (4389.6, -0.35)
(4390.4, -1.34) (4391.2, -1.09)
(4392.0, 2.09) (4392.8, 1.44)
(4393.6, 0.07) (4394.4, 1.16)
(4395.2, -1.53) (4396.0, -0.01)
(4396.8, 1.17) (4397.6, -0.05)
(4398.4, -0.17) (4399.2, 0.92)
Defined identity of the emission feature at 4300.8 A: Lyman alpha 1216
